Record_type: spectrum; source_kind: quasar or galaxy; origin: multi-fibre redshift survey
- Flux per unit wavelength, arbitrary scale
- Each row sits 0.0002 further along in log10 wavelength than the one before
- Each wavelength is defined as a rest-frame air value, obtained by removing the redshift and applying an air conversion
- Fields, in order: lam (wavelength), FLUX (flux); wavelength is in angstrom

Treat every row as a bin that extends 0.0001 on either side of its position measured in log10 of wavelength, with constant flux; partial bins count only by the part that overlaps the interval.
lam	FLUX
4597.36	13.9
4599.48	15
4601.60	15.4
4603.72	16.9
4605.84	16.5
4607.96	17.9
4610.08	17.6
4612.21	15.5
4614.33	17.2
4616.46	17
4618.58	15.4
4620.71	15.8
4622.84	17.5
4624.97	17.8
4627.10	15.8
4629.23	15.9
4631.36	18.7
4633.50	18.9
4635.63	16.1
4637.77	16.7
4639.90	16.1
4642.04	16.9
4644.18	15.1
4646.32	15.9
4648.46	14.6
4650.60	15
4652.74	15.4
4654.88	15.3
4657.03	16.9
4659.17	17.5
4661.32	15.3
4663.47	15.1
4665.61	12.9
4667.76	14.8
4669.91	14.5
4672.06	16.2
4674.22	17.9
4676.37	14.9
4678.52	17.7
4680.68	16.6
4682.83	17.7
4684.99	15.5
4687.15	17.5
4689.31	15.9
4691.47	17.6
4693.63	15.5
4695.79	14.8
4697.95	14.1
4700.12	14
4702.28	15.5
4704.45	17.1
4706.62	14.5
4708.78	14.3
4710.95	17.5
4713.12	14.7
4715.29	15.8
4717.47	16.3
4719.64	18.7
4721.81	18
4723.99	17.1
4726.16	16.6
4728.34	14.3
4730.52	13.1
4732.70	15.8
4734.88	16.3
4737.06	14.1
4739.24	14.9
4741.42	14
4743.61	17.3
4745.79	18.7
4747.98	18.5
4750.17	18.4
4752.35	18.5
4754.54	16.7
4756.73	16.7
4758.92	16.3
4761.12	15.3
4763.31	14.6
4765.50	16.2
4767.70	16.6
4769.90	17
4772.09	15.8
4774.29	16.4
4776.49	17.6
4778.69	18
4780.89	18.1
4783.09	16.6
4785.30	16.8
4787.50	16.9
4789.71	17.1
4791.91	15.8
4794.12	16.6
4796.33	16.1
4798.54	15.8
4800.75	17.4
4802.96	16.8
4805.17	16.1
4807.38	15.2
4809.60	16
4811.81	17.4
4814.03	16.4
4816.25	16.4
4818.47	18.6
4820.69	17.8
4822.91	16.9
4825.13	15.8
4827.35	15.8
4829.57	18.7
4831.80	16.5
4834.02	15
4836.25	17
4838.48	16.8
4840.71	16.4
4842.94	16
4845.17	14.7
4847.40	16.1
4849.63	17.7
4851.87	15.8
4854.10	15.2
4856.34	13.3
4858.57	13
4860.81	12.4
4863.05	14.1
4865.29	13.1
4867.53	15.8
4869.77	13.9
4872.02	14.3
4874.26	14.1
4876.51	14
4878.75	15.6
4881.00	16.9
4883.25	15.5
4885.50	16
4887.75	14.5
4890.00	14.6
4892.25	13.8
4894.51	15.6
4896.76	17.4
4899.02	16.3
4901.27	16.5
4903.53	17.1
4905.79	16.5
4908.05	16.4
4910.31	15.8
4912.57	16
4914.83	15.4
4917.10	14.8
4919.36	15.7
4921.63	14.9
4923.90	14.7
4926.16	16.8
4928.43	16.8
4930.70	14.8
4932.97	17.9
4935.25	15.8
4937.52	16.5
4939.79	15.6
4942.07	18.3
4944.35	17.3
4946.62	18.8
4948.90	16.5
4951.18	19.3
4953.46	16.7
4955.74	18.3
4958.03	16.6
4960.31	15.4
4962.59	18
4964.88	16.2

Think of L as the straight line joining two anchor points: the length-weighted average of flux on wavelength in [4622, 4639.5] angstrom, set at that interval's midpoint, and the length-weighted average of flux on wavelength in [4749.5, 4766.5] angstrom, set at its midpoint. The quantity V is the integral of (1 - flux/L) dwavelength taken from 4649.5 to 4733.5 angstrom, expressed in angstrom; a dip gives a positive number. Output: 5.0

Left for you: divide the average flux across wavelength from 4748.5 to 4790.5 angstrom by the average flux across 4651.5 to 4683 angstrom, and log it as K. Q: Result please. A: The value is 1.06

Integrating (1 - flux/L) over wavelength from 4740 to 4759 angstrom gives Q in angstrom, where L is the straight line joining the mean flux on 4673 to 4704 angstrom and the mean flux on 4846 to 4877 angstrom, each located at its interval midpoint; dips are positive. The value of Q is -2.1 angstrom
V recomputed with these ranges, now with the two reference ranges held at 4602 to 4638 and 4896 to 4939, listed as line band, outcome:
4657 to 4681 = 1.4 angstrom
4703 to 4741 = 1.9 angstrom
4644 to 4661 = 1.1 angstrom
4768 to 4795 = -0.7 angstrom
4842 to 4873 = 3.0 angstrom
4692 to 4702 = 1.1 angstrom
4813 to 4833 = -0.8 angstrom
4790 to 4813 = 0.1 angstrom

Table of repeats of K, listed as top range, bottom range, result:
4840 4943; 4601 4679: 0.95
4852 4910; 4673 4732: 0.94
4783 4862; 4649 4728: 1.02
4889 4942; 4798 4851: 0.96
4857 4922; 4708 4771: 0.93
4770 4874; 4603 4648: 0.96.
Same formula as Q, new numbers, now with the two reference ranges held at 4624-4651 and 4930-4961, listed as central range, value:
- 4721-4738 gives 1.01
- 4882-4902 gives 1.62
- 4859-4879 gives 3.38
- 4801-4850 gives 0.77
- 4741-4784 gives -0.57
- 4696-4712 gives 1.28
